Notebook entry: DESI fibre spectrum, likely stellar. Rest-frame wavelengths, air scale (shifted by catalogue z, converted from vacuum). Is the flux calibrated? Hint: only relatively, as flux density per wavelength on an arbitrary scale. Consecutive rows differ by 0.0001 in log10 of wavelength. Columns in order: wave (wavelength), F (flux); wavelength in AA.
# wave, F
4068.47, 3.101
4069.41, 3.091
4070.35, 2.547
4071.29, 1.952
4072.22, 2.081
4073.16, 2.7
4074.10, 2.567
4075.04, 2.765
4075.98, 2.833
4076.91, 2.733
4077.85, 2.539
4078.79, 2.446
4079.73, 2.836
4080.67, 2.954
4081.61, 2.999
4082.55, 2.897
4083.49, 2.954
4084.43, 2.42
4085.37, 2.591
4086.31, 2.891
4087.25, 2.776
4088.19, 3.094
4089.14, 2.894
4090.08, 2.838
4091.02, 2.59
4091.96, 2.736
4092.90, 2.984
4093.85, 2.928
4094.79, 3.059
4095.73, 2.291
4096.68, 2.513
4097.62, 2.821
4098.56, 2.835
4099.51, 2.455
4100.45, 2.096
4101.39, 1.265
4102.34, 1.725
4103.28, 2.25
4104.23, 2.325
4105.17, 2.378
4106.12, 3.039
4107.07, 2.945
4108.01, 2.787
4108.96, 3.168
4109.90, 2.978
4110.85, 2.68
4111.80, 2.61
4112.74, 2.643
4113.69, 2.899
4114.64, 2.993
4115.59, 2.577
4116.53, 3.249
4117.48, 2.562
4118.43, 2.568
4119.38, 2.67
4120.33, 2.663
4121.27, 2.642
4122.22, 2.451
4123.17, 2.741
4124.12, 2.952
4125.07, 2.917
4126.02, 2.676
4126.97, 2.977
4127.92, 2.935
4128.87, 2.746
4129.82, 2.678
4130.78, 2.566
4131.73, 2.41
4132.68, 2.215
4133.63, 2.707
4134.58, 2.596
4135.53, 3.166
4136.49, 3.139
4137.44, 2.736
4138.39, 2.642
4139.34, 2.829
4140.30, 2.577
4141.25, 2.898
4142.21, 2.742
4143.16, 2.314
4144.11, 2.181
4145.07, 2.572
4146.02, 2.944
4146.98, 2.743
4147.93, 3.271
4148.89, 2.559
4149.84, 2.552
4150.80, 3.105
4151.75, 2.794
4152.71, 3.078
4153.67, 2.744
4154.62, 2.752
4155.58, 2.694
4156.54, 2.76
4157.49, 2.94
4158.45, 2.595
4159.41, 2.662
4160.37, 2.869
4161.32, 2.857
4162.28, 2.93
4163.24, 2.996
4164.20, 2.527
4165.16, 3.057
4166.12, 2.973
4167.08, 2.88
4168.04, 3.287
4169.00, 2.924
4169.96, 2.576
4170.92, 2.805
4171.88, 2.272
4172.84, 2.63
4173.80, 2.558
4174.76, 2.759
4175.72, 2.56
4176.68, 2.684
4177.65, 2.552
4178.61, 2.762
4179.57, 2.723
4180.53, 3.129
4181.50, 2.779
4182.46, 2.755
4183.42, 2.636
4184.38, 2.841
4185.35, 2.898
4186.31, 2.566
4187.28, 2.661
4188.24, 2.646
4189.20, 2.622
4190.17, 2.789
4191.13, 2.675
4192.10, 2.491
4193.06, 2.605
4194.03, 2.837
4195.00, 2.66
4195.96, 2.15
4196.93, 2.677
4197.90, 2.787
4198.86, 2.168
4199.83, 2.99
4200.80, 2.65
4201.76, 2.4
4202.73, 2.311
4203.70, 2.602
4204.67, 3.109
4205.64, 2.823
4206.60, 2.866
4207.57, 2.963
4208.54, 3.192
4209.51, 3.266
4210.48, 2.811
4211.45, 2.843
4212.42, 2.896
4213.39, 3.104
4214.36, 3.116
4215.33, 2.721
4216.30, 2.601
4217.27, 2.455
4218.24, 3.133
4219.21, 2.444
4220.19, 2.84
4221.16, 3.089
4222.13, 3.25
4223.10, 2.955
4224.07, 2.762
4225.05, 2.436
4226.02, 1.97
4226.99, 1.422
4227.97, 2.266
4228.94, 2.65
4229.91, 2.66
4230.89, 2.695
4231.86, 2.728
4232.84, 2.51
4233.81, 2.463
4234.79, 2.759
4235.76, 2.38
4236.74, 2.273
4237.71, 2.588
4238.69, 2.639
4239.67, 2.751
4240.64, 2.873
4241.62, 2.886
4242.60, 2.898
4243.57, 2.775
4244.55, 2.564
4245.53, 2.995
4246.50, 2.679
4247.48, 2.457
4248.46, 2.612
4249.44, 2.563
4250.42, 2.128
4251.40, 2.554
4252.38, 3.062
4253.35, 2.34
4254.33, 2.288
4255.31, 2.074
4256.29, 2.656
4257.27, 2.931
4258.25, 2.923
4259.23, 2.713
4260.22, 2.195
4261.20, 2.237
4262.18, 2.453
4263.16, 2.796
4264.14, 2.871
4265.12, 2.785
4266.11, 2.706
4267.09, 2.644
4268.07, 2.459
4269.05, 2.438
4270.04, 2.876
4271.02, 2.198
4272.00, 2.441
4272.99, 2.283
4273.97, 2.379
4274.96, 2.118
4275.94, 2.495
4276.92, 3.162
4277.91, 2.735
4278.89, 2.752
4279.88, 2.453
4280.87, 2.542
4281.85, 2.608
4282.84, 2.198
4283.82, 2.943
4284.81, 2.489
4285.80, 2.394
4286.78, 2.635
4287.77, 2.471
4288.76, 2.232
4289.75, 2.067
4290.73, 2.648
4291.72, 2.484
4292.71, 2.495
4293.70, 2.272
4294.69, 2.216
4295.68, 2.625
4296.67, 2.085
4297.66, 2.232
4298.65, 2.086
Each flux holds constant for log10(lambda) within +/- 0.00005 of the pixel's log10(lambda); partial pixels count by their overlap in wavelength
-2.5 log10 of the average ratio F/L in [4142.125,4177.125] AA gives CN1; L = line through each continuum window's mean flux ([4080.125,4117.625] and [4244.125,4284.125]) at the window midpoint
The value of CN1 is -0.05 mag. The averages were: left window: 2.69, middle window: 2.76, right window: 2.57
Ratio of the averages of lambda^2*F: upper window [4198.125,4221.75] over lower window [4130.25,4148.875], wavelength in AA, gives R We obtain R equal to 1.1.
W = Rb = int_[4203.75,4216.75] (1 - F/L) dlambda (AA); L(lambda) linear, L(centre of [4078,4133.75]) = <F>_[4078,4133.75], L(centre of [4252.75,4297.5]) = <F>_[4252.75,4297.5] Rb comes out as -1.8 AA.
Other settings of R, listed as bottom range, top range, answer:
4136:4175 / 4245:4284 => 0.97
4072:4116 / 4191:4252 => 1.06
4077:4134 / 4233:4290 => 1.03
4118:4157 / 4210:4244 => 1.02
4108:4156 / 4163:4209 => 1.02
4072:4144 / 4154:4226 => 1.07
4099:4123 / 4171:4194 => 1.07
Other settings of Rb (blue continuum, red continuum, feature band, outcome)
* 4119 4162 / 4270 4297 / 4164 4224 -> -2.87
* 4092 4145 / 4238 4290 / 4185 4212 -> -1.05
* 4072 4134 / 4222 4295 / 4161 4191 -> -1.64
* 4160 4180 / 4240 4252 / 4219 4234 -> 0.67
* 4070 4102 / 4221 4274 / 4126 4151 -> -0.93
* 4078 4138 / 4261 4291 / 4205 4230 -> -1.56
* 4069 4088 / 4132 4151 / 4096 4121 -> 0.90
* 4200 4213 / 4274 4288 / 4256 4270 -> -0.03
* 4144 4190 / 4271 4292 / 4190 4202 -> 0.42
